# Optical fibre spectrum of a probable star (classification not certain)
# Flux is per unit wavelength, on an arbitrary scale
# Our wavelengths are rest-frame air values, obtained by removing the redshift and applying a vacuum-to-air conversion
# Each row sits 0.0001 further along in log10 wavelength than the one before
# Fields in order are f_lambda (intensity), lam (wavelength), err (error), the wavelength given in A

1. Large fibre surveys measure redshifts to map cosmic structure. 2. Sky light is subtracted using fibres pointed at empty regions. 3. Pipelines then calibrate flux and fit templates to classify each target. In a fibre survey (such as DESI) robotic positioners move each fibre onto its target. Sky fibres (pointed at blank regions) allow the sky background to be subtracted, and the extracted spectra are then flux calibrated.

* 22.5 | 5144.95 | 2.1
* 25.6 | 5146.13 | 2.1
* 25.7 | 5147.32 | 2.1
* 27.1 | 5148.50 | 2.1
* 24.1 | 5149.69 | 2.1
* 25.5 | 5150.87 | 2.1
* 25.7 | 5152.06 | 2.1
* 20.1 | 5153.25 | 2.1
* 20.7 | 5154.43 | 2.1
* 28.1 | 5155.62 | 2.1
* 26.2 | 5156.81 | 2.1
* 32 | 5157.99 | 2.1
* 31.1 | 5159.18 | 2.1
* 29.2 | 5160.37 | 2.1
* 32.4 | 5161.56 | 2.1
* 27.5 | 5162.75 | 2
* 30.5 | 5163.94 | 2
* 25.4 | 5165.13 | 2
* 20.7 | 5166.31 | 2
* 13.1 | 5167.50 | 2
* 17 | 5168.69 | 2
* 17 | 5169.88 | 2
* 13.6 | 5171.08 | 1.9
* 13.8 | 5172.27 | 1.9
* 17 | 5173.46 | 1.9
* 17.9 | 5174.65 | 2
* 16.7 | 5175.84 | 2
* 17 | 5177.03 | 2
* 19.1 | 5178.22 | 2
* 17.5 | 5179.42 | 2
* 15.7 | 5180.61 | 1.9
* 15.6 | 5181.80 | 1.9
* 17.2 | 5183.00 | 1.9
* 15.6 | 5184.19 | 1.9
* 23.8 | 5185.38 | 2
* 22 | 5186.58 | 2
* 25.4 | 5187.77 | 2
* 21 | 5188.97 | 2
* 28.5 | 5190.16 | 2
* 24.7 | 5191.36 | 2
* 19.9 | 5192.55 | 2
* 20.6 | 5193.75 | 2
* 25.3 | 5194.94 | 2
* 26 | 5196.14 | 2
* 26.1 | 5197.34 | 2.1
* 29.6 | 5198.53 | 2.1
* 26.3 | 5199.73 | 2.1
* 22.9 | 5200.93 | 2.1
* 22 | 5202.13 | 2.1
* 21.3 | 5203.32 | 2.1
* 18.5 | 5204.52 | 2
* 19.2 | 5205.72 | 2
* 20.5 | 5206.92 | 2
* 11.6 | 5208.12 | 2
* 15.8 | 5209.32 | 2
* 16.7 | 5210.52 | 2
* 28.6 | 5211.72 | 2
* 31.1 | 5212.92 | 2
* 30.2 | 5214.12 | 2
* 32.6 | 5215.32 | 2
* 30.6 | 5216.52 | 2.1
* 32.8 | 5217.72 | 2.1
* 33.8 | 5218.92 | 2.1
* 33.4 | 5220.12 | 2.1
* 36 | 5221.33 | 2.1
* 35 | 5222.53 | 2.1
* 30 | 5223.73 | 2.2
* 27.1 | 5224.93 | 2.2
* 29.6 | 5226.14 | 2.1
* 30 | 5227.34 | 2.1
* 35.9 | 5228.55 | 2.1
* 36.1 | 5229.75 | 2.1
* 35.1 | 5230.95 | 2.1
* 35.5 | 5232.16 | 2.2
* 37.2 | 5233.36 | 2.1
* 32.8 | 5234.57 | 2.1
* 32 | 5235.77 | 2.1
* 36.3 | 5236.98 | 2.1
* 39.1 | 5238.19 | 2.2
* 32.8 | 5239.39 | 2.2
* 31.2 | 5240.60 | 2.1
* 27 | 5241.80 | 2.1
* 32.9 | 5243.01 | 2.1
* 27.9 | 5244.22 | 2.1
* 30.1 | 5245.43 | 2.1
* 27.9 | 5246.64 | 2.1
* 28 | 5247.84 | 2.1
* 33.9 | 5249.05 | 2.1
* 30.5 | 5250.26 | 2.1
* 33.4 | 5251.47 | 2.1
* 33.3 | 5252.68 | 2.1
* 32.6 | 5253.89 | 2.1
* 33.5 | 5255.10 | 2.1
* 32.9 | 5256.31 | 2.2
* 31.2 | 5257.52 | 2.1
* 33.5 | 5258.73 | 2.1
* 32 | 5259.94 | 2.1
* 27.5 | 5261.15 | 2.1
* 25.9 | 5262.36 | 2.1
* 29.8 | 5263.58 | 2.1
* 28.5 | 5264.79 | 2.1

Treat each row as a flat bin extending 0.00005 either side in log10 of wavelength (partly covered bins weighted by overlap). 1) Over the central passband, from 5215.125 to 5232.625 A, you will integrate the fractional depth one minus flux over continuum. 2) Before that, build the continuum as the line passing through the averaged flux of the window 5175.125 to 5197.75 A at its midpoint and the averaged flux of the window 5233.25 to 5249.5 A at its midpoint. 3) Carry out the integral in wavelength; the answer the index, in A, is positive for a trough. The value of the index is -2.8 A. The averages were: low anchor 20.9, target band 32.9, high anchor 31.9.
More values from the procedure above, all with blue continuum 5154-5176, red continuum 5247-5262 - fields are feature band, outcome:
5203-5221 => 1.5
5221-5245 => -2.7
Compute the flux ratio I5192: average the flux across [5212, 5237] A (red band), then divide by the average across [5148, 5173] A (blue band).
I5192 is 1.4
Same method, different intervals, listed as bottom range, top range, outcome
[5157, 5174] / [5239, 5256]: 1.35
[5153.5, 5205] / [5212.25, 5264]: 1.45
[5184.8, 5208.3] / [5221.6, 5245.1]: 1.43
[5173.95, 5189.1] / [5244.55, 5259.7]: 1.69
